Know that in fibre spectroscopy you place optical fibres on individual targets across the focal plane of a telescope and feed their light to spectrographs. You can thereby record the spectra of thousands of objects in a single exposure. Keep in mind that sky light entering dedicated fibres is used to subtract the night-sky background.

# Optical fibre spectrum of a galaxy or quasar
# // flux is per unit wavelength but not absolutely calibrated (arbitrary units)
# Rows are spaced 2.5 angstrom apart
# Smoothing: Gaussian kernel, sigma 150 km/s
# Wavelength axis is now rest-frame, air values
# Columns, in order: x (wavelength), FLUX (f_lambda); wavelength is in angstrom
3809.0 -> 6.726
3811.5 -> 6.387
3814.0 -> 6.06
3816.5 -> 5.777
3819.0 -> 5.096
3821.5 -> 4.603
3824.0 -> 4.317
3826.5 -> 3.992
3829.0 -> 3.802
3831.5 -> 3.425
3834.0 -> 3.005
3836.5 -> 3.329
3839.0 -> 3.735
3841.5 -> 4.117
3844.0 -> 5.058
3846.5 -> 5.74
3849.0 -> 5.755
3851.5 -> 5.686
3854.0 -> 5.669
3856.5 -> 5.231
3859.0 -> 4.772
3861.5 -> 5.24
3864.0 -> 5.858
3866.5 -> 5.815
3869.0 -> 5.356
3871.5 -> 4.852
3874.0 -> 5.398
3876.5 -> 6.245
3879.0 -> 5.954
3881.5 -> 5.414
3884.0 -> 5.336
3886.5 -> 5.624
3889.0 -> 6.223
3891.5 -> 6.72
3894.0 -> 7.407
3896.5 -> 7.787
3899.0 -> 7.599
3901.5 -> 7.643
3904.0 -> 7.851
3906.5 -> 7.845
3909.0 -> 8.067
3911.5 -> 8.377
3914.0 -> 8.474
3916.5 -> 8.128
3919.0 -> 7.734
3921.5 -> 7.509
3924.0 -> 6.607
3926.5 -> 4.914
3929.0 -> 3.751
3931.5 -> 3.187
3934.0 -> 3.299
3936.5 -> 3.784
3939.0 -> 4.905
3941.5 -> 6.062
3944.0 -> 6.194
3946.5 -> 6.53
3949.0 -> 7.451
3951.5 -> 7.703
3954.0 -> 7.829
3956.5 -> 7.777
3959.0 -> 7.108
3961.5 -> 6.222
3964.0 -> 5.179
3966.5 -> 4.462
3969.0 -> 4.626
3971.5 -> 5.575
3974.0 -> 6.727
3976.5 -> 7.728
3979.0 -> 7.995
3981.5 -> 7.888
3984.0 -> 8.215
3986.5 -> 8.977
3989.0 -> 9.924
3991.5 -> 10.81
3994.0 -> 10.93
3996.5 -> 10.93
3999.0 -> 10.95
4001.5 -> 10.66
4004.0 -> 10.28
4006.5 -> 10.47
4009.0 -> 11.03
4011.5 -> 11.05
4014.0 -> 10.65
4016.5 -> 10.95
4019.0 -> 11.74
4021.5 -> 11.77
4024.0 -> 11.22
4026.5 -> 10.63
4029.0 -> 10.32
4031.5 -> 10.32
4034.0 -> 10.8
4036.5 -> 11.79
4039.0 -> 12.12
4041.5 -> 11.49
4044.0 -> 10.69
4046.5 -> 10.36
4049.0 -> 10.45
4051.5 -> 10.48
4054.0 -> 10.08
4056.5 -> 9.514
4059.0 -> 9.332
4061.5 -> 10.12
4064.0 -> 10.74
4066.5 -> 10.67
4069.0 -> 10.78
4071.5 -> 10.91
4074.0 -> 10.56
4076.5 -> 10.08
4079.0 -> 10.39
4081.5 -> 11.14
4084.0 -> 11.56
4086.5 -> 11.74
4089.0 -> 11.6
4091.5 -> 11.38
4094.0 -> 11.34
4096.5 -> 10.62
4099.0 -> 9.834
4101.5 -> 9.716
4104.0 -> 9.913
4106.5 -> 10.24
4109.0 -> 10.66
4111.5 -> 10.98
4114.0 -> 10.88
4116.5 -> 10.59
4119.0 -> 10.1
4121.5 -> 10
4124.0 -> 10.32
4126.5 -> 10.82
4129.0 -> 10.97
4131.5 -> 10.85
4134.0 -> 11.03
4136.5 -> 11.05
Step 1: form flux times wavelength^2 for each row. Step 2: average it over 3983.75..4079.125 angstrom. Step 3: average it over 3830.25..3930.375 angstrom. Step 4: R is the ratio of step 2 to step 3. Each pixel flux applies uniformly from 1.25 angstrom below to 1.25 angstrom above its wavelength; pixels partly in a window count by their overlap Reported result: 1.9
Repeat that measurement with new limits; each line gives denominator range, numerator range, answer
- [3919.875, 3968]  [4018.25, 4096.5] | 1.97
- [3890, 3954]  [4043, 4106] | 1.72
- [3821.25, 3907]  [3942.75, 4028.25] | 1.70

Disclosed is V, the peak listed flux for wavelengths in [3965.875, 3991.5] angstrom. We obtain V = 10.81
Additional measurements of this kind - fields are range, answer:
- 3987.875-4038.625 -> 11.79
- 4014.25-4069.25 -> 12.12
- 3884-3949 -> 8.474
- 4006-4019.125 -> 11.74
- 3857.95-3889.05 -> 6.245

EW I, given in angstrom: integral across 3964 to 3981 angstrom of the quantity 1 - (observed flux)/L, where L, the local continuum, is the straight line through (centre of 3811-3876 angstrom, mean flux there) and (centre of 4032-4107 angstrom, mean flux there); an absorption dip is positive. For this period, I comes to 4.2 angstrom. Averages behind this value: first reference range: 4.92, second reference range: 10.7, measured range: 6.19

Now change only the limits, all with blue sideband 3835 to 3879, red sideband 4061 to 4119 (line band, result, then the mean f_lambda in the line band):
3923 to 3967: 9.4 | 5.74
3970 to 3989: 0.9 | 7.7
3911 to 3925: -2.5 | 7.8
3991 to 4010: -4.8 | 10.8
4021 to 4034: -2.2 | 10.8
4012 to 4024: -3.0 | 11.3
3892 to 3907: -3.5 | 7.63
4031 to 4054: -3.2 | 10.9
